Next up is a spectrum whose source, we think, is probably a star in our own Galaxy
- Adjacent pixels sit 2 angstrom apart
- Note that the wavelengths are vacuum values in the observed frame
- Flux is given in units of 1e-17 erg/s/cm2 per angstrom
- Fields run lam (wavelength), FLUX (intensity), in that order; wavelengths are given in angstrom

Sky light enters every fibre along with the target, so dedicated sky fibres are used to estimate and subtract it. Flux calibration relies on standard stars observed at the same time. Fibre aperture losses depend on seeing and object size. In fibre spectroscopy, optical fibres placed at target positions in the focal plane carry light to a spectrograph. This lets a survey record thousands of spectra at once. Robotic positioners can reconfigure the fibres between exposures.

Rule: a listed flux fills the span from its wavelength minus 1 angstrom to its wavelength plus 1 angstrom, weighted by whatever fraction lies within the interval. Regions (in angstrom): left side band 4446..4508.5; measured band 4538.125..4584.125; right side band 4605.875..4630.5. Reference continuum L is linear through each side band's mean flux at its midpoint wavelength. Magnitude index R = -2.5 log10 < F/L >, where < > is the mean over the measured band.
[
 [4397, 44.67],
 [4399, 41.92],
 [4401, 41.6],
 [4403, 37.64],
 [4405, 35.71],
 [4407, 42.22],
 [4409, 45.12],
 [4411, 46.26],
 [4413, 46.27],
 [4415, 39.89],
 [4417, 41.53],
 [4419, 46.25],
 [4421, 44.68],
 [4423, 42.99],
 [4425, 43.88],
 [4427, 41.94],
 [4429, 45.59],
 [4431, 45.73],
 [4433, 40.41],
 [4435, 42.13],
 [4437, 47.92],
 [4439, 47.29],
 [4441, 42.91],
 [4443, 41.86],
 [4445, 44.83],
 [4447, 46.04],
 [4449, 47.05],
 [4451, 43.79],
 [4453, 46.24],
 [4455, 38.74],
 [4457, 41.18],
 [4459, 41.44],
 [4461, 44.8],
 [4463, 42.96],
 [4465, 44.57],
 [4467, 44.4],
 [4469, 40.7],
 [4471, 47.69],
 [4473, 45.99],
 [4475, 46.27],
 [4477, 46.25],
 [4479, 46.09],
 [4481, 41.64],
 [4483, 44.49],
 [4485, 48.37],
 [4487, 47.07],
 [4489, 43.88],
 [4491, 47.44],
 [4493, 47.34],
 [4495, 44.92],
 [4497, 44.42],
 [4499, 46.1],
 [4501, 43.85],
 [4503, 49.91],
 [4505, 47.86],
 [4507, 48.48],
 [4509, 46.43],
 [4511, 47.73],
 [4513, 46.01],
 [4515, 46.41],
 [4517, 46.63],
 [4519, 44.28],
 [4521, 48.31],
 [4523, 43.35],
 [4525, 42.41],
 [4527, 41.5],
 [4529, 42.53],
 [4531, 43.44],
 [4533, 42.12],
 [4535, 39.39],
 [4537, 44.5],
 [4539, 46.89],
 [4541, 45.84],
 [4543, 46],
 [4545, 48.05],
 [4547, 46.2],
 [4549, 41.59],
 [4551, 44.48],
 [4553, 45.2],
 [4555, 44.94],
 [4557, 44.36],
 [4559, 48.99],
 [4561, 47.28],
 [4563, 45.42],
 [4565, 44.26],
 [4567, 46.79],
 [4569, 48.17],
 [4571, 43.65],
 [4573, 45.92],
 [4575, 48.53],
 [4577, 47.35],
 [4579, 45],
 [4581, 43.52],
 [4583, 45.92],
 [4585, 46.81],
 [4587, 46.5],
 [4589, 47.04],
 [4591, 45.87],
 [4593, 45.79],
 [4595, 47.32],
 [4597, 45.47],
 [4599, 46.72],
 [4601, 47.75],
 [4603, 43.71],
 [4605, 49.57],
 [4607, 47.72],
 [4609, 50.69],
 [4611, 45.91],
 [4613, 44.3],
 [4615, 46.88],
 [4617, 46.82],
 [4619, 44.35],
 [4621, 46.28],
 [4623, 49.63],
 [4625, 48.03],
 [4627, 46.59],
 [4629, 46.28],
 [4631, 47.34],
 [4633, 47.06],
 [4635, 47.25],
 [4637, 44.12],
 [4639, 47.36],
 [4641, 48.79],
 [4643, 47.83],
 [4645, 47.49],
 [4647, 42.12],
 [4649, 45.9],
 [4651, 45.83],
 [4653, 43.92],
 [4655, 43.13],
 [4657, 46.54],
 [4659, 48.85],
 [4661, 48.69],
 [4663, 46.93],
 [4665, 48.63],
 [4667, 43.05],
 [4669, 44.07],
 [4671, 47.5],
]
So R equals 0.01 mag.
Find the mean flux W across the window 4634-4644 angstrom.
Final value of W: 47.1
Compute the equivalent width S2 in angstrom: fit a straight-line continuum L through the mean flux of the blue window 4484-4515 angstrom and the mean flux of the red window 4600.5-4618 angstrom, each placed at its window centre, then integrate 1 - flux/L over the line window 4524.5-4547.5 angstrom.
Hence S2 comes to 1.3 angstrom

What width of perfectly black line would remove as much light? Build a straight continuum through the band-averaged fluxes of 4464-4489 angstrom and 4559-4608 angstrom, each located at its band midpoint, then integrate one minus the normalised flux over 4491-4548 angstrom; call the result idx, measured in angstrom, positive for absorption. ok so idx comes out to 0.3 angstrom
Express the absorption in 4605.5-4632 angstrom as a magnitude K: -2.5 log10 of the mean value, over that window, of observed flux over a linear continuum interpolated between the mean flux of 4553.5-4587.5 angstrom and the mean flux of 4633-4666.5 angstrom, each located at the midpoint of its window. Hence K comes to -0.02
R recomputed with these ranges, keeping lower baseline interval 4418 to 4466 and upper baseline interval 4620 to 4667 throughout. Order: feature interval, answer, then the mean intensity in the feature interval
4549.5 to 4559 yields 0.01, 45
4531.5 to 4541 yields 0.04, 43.5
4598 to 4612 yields -0.03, 47.4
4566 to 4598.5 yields -0.01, 46.2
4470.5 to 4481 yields -0.04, 45.9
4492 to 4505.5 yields -0.04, 46.3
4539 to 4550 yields -0.01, 45.7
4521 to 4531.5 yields 0.05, 43.1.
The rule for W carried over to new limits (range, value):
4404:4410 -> 41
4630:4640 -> 46.6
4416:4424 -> 43.9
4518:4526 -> 44.6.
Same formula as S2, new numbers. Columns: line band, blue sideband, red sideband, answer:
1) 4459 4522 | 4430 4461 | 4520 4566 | -2.2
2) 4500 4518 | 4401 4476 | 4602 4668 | -0.9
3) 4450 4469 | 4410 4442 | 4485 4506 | 0.9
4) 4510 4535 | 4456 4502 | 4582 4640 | 0.6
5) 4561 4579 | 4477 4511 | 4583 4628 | 0.1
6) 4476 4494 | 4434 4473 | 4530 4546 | -0.6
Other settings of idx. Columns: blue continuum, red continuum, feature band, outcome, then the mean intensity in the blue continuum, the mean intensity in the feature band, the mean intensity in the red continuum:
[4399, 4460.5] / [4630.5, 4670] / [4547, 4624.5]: -1.5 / 43.3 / 46.2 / 46.2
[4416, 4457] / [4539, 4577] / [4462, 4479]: -0.1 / 44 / 44.9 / 45.9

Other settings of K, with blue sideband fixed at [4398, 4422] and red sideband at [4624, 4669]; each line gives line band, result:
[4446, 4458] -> -0.018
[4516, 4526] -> -0.017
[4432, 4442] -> -0.031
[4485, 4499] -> -0.054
